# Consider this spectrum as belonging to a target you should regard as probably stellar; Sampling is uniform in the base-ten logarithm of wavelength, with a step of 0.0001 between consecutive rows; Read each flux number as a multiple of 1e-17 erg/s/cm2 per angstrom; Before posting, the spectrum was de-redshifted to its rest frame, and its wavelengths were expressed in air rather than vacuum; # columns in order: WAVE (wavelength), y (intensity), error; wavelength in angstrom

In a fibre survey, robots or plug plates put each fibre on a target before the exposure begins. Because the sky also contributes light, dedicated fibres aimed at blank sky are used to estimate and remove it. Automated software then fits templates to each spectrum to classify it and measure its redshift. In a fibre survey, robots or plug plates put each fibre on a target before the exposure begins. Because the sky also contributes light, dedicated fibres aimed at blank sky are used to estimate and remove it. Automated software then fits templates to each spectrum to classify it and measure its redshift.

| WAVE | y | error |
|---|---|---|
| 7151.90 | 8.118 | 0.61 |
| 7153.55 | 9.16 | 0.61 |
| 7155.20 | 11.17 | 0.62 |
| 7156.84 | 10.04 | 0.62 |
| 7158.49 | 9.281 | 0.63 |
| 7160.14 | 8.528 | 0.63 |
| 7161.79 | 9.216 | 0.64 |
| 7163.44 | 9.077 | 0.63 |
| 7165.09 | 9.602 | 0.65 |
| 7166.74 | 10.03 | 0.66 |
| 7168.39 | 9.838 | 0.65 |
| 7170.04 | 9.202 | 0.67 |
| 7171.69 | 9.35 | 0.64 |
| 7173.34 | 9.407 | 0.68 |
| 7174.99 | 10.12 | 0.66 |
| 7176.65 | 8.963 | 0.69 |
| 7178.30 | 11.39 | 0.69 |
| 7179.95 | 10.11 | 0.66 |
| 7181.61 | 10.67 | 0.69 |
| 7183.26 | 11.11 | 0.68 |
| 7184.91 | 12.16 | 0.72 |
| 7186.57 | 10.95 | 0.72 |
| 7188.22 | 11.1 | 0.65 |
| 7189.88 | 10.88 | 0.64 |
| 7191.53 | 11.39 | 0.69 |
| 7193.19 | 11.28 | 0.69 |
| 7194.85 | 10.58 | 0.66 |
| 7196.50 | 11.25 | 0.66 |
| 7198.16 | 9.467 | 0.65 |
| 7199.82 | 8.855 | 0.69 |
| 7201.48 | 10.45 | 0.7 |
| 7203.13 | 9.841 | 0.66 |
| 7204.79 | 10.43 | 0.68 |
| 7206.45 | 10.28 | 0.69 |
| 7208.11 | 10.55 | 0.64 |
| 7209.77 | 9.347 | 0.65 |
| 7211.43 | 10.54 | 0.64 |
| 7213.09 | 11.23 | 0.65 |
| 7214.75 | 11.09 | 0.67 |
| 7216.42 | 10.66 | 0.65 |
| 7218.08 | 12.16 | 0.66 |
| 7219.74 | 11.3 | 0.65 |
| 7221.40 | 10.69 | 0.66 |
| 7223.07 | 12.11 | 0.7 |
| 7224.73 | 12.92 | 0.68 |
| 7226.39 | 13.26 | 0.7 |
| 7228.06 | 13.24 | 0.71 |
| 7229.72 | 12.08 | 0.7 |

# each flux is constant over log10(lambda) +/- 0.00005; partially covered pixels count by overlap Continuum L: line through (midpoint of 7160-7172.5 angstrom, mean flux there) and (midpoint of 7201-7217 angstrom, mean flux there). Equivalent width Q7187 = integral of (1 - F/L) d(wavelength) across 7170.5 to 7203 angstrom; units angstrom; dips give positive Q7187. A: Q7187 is -1.9 angstrom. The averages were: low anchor 9.4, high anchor 10.4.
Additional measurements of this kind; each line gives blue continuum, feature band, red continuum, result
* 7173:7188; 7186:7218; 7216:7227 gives 2.0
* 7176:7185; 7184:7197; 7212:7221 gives -0.5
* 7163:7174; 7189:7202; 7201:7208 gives -0.6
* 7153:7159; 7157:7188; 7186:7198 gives 1.4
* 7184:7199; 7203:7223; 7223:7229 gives 2.4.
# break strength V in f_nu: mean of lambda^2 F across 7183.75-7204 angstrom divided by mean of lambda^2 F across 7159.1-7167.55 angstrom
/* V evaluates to 1.16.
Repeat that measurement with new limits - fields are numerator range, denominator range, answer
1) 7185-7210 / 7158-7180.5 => 1.11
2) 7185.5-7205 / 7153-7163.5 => 1.12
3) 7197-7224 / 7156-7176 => 1.13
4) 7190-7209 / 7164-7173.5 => 1.10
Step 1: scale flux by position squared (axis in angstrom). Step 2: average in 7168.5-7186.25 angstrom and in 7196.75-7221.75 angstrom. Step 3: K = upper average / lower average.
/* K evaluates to 1.03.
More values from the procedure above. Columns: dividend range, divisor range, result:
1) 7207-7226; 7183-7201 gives 1.04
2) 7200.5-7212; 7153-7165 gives 1.09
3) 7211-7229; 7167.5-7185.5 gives 1.17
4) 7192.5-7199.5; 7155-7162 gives 1.11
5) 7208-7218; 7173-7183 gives 1.06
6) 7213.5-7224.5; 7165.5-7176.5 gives 1.20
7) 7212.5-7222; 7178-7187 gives 1.02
